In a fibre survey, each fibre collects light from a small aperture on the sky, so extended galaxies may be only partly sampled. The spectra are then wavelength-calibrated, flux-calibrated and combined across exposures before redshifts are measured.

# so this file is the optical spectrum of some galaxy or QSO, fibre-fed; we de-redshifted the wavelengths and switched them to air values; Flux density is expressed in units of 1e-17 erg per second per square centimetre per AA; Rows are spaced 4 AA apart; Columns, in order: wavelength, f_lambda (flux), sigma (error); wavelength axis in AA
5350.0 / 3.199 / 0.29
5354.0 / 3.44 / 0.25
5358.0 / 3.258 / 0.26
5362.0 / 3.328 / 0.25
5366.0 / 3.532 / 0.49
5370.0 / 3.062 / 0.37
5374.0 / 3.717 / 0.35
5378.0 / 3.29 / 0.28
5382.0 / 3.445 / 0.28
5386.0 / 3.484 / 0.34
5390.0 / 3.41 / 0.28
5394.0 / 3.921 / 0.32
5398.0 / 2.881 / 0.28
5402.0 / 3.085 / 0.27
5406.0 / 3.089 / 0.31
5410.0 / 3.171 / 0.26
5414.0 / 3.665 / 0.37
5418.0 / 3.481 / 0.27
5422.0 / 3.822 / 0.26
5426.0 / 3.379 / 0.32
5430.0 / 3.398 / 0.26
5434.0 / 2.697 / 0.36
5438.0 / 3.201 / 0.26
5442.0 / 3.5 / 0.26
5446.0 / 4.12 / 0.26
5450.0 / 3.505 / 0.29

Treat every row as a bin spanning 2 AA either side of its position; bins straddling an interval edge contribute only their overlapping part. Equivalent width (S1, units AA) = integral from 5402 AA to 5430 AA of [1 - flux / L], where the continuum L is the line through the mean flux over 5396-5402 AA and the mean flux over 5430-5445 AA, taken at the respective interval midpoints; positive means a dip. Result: -3.01 AA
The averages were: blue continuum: 2.95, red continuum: 3.23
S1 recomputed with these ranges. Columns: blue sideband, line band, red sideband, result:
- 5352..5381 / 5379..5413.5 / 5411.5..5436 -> 0.7 AA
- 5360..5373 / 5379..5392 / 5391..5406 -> -0.5 AA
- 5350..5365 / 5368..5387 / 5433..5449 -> -0.2 AA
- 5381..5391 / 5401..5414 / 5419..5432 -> 1.1 AA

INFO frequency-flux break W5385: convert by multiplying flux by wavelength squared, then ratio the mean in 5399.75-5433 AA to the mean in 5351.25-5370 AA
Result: 1.03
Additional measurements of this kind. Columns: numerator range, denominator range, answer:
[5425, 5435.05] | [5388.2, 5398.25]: 0.92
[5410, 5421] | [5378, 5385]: 1.05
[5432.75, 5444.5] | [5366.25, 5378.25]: 0.97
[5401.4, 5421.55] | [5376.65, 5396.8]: 0.97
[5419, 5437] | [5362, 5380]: 1.00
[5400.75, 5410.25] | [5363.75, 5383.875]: 0.92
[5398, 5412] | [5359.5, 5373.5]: 0.93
